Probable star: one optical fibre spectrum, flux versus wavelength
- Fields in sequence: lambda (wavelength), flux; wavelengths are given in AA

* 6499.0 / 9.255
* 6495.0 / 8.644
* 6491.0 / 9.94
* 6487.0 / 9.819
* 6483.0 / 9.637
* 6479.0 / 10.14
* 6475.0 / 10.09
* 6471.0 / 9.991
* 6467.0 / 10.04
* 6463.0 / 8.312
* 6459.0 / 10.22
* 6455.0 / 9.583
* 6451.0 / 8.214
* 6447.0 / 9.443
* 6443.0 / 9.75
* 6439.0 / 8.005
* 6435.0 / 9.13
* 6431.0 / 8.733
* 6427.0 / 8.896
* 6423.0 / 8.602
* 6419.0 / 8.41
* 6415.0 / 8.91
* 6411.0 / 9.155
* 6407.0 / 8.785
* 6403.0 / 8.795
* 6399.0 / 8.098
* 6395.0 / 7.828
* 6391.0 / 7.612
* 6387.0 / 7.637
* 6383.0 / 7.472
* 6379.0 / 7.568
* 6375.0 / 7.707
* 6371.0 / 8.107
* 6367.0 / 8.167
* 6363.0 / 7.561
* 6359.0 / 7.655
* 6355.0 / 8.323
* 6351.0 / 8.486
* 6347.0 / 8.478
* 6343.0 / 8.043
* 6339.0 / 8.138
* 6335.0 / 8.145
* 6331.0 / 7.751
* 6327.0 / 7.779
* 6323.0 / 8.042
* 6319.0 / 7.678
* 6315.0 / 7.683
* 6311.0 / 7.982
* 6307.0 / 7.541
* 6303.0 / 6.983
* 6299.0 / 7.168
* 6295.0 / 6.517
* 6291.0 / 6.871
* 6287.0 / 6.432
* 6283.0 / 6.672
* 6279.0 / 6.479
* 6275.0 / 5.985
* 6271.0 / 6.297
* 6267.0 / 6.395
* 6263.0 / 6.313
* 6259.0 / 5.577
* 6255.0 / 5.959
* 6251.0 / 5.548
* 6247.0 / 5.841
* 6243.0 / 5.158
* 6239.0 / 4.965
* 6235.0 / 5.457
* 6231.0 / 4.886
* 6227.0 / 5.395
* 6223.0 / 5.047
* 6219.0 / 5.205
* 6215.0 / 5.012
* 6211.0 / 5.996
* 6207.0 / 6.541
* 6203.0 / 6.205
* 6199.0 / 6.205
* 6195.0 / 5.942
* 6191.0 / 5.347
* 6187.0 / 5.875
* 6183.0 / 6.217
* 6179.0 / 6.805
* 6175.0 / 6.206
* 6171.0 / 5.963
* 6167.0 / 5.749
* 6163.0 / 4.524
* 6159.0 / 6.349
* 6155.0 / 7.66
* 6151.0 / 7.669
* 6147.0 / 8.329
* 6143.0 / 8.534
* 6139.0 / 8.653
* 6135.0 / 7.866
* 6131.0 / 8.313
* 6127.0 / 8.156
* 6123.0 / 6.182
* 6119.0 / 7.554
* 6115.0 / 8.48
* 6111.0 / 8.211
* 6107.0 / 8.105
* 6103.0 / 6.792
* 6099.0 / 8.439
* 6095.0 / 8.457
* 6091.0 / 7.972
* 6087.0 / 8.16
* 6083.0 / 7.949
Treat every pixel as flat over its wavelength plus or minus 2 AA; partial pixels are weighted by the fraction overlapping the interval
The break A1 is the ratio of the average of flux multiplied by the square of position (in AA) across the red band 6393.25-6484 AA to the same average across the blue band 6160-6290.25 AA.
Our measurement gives 1.66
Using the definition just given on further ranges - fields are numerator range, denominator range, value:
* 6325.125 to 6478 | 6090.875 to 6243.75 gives 1.38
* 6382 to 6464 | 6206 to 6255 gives 1.70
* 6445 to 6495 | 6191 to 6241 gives 1.87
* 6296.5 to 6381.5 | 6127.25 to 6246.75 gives 1.31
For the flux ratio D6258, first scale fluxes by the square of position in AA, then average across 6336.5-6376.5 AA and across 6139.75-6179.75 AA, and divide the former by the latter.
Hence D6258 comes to 1.26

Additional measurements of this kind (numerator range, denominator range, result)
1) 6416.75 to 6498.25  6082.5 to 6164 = 1.33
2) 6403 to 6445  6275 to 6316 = 1.32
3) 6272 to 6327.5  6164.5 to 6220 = 1.24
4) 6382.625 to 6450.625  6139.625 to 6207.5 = 1.42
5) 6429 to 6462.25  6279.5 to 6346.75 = 1.27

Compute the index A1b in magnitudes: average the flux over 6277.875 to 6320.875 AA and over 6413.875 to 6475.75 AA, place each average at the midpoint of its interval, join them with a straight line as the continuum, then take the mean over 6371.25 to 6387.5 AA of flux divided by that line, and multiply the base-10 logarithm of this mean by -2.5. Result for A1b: 0.078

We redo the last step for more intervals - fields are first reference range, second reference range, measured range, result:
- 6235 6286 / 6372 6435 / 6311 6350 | -0.13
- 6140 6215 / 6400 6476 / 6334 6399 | 0.06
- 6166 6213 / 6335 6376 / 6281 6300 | 0.09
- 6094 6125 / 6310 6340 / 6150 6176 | 0.24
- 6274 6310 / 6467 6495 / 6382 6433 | 0.03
